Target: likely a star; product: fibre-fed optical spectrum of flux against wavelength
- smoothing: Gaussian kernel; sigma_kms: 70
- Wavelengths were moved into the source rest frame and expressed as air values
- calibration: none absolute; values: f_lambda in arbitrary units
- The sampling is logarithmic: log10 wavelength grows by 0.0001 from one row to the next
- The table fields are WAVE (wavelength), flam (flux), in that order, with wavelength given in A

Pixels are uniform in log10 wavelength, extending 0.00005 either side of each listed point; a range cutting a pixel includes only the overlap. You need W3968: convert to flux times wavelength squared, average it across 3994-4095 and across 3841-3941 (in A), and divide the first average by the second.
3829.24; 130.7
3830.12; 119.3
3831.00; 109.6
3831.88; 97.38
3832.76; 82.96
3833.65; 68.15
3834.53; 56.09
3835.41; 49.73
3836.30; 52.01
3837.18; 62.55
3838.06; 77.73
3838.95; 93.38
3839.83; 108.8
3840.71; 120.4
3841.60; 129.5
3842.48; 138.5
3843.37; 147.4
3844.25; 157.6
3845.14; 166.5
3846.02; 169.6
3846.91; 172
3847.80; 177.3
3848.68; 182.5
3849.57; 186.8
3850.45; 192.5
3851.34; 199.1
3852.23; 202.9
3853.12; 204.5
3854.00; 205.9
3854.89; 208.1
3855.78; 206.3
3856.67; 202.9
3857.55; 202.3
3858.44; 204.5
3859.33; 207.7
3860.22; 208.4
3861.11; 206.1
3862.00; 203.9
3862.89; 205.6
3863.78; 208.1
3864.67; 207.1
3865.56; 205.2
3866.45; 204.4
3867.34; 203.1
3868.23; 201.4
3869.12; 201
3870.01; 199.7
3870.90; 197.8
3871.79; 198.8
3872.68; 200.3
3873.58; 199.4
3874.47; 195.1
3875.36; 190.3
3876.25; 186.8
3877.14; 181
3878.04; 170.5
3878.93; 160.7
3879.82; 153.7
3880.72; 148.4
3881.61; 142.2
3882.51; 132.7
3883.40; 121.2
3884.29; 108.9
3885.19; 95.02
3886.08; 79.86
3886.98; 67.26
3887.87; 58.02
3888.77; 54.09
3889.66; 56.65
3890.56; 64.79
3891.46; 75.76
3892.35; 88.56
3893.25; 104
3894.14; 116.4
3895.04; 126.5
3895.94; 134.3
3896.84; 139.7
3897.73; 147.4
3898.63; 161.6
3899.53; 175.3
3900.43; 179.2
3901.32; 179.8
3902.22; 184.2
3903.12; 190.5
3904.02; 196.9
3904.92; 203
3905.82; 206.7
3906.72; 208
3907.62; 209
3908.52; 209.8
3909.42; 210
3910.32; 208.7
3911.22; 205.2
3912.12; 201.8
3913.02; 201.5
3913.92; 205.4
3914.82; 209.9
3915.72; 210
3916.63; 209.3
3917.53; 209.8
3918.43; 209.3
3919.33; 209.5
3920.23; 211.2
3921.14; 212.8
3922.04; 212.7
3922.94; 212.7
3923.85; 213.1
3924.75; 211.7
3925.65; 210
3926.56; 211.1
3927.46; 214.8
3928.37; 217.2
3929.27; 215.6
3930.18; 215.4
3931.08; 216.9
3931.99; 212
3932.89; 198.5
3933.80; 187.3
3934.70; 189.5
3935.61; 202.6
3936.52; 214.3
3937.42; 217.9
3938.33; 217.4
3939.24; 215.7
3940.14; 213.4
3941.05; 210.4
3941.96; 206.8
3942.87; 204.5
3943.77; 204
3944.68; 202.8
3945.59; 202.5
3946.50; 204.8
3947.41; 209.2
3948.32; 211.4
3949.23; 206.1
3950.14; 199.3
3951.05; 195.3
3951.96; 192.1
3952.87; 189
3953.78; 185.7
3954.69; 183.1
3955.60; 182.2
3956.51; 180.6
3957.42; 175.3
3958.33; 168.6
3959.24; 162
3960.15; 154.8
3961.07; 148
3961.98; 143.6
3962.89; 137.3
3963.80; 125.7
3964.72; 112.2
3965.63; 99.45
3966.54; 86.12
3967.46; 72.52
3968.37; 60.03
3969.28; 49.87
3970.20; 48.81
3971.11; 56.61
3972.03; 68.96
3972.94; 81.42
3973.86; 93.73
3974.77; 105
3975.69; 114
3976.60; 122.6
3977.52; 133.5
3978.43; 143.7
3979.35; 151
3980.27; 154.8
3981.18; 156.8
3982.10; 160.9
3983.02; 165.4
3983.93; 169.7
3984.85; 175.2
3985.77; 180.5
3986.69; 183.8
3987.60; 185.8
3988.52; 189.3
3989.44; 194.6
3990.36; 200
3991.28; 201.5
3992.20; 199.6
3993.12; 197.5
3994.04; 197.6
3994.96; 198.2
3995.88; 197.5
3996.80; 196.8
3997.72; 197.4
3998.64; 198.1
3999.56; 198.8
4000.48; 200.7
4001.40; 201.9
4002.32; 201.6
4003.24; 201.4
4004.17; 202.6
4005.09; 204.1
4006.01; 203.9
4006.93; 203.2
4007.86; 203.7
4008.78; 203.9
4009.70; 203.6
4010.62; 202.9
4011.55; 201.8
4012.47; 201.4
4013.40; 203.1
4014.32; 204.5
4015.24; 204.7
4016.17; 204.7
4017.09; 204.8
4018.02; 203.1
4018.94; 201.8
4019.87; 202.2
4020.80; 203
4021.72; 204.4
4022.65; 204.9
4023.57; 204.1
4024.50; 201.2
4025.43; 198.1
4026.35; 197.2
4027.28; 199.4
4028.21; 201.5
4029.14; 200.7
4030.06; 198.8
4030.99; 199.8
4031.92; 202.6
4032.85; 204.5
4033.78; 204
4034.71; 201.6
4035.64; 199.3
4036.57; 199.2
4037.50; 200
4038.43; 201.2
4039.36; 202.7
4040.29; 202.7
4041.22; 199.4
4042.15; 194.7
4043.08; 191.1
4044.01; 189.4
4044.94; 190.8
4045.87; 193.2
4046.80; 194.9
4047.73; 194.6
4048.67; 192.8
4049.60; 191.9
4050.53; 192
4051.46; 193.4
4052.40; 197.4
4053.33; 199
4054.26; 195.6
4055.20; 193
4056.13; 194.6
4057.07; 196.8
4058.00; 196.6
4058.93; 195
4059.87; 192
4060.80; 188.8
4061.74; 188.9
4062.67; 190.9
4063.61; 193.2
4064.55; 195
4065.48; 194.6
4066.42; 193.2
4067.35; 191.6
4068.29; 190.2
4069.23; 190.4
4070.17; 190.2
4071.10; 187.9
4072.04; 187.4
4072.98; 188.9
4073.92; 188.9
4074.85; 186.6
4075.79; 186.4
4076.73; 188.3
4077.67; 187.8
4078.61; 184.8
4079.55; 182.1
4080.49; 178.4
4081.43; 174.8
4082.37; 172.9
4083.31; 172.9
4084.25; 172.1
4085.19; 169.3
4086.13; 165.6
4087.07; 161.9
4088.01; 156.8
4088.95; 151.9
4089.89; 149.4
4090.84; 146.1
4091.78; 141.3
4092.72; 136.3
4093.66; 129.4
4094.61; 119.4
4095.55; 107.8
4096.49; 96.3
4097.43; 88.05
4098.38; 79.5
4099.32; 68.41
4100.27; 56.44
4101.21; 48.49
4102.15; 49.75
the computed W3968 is 1.14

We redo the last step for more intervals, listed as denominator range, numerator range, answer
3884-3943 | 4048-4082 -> 1.15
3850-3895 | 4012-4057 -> 1.32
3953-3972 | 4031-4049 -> 1.63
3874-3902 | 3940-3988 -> 1.23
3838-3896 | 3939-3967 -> 1.16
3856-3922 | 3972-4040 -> 1.15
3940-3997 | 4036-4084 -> 1.25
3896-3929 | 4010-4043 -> 1.07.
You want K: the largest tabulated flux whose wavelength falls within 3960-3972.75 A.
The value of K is 154.8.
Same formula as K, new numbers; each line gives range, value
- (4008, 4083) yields 204.9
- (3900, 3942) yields 217.9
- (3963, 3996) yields 201.5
